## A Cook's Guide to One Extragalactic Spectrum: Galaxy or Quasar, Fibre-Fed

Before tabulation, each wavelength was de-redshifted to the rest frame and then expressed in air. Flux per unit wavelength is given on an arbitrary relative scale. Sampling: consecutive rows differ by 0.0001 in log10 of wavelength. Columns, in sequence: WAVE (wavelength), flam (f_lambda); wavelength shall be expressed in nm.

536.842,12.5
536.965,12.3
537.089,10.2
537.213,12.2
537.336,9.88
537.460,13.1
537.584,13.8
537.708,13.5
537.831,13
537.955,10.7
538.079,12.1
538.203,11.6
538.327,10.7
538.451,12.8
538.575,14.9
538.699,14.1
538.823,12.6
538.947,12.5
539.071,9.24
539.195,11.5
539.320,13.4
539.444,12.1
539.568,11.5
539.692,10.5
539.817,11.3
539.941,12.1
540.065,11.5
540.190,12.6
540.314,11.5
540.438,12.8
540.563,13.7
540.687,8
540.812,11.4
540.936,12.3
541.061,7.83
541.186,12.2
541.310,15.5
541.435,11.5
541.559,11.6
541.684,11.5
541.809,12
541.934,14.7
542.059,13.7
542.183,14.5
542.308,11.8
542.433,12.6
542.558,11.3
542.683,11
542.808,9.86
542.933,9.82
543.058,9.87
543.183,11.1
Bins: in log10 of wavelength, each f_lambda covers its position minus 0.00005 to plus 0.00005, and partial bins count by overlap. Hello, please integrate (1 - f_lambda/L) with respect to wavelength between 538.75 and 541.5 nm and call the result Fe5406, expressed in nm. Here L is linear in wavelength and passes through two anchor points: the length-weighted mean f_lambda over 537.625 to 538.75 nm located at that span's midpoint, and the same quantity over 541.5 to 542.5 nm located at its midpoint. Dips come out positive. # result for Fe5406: 0.21 nm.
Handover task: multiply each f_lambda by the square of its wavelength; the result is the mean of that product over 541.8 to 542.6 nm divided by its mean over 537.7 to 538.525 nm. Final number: 1.1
